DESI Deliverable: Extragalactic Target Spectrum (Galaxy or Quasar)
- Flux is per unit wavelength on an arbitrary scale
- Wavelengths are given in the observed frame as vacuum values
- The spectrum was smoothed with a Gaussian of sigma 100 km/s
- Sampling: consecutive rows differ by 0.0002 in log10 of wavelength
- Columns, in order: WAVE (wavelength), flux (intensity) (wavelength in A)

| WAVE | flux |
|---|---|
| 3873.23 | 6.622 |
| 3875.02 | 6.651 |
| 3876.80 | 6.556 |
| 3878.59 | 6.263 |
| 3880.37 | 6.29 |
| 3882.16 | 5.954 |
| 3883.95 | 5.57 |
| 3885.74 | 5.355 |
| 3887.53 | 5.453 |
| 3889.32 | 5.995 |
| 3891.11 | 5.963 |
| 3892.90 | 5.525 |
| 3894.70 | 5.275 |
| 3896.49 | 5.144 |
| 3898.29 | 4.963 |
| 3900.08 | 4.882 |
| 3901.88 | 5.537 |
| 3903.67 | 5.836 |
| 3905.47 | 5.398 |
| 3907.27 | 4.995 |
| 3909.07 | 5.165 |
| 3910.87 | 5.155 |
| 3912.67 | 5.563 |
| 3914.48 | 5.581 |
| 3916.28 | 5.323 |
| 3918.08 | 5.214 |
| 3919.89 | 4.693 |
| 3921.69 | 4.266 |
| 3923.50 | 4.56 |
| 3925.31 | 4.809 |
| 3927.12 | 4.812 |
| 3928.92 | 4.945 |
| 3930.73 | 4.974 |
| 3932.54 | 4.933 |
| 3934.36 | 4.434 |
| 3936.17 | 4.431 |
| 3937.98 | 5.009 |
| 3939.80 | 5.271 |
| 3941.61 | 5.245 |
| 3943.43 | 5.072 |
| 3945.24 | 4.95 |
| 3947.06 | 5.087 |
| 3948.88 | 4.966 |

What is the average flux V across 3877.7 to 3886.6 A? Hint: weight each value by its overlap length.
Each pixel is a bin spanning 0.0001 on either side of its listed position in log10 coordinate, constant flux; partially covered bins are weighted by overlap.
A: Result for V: 5.89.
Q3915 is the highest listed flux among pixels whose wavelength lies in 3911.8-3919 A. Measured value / 5.581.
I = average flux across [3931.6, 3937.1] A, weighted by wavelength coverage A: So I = 4.6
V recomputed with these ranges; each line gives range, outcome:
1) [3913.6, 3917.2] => 5.46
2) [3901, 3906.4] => 5.59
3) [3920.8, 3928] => 4.61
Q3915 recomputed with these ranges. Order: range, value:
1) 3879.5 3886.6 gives 6.29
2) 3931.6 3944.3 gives 5.271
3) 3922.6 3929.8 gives 4.945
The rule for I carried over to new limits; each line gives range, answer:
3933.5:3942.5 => 4.88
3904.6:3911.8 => 5.18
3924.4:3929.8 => 4.86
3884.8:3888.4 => 5.4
